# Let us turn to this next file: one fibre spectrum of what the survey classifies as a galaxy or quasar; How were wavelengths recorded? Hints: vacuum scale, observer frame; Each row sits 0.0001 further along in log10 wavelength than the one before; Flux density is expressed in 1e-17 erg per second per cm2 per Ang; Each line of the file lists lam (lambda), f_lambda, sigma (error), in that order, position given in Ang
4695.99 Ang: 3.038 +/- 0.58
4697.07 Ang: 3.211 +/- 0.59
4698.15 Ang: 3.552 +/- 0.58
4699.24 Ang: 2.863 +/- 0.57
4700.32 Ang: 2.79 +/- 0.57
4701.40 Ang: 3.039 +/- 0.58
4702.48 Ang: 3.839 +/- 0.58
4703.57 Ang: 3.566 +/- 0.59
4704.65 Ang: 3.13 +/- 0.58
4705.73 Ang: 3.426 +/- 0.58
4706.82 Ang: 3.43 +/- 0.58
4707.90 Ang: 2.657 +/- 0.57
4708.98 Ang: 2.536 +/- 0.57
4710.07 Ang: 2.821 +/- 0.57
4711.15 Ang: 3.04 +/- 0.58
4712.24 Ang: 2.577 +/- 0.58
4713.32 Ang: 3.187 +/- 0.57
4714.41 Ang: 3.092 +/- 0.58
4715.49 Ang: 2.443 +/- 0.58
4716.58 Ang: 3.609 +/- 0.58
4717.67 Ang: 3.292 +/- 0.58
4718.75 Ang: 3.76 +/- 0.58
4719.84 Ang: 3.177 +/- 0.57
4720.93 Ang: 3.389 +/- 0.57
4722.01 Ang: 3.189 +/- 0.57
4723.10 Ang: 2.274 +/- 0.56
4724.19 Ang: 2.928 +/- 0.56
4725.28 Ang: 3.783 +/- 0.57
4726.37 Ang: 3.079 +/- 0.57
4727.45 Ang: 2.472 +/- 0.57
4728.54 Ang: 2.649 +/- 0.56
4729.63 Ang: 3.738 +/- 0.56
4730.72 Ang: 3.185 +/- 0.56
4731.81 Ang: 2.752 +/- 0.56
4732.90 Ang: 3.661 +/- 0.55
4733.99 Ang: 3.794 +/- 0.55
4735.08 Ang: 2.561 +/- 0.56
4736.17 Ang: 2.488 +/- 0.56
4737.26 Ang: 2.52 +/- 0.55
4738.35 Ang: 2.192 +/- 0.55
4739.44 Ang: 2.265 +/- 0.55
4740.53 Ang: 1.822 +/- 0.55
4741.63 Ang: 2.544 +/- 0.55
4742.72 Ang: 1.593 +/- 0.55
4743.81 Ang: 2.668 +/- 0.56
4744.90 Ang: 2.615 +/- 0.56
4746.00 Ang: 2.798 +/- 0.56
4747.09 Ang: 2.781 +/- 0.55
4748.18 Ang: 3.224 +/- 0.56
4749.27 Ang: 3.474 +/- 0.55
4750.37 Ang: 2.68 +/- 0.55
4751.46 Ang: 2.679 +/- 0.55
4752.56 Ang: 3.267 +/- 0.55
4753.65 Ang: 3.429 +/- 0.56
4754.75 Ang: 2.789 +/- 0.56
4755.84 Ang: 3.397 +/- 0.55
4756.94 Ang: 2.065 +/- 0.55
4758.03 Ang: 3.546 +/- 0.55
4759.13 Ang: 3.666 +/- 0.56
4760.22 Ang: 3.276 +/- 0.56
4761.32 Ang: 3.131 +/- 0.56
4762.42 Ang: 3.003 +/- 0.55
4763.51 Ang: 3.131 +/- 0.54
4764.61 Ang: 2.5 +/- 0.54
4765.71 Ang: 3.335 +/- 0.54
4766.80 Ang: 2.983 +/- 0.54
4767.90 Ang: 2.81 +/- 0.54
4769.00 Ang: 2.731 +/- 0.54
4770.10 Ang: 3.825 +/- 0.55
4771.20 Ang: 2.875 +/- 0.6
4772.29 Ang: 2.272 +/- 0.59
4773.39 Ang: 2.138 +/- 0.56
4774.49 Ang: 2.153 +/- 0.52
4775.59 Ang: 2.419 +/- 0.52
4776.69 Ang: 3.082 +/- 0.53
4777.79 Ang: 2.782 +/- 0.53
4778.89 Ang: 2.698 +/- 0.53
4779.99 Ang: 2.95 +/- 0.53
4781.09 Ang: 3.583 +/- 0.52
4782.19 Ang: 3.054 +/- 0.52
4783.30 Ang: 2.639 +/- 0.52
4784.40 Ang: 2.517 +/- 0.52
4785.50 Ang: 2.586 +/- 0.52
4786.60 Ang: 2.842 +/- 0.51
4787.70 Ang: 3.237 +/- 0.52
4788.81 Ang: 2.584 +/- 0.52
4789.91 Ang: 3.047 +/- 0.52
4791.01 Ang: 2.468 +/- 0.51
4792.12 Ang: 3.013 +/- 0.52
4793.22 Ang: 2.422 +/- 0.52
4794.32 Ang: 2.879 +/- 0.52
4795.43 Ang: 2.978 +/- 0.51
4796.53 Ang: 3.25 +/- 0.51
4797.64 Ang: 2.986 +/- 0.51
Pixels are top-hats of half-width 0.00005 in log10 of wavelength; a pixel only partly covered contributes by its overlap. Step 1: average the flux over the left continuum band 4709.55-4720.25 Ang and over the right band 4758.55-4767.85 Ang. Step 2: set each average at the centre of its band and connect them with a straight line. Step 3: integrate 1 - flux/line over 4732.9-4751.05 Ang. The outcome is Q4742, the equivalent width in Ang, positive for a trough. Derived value 2.62 Ang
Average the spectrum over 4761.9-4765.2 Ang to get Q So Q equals 2.88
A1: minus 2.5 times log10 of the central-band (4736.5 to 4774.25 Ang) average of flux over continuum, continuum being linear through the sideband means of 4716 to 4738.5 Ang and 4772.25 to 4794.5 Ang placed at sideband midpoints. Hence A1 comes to 0.03 mag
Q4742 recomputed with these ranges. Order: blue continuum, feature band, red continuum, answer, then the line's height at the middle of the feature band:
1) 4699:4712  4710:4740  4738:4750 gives -1.9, 2.82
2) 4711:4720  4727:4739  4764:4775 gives 0.4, 3.01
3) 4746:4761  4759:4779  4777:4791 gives 0.7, 2.97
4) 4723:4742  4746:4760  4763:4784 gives -1.2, 2.83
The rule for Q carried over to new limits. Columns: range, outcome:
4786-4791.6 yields 2.83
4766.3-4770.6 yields 3.08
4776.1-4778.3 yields 2.93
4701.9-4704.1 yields 3.68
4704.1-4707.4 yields 3.33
